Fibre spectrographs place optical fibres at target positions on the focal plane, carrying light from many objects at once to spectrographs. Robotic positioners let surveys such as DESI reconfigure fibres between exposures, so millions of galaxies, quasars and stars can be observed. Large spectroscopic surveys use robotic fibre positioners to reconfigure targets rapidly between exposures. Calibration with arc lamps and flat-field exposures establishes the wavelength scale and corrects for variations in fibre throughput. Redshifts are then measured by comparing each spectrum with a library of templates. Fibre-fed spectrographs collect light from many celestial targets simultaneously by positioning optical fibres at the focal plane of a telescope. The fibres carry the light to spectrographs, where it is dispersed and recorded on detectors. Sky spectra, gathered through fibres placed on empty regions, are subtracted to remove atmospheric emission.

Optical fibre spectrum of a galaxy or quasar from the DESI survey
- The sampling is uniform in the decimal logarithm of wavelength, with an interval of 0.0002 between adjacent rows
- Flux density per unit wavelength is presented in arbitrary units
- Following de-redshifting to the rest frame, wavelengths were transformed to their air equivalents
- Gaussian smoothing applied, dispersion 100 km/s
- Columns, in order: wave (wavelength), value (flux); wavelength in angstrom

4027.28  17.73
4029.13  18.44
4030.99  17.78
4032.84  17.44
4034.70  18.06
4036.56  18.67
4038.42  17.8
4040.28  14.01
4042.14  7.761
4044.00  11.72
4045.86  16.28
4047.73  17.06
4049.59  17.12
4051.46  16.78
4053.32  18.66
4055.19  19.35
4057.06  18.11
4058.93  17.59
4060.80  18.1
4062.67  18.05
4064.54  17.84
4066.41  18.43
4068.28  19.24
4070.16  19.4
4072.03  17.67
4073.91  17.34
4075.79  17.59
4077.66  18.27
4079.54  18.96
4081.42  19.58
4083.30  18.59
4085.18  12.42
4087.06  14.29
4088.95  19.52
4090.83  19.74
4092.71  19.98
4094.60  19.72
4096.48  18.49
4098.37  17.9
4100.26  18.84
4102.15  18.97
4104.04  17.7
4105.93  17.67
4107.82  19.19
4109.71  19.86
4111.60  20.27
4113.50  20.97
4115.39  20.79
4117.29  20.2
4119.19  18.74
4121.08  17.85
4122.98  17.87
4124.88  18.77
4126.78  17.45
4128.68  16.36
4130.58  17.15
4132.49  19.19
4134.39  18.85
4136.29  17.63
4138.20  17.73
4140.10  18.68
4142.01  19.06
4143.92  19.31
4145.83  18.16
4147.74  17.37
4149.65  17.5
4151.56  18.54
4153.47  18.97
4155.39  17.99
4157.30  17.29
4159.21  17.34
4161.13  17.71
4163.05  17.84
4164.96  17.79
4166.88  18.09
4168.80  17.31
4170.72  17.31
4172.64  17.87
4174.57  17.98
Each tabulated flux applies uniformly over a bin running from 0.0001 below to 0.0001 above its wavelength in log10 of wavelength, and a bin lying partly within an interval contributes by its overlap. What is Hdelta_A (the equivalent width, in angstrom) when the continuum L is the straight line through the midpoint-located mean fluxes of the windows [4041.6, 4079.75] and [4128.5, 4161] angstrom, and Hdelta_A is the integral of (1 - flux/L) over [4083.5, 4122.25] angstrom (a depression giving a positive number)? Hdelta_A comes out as -2.1 angstrom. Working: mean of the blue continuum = 17.3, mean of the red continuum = 18.1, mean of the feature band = 18.7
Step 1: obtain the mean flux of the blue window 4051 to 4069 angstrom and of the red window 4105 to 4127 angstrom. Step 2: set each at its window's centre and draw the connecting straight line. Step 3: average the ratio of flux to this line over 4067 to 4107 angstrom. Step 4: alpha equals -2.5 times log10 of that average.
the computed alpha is 0.030 mag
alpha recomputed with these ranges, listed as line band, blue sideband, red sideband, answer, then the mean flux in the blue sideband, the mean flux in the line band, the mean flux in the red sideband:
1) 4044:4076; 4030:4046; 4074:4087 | -0.08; 15.5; 17.7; 17.3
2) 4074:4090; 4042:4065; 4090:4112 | 0.04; 16.8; 17.4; 19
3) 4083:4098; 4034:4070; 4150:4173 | -0.04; 16.9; 17.8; 17.8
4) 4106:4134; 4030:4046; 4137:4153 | -0.07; 15.5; 18.9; 18.3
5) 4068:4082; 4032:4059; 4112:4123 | -0.05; 16.4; 18.4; 19.6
